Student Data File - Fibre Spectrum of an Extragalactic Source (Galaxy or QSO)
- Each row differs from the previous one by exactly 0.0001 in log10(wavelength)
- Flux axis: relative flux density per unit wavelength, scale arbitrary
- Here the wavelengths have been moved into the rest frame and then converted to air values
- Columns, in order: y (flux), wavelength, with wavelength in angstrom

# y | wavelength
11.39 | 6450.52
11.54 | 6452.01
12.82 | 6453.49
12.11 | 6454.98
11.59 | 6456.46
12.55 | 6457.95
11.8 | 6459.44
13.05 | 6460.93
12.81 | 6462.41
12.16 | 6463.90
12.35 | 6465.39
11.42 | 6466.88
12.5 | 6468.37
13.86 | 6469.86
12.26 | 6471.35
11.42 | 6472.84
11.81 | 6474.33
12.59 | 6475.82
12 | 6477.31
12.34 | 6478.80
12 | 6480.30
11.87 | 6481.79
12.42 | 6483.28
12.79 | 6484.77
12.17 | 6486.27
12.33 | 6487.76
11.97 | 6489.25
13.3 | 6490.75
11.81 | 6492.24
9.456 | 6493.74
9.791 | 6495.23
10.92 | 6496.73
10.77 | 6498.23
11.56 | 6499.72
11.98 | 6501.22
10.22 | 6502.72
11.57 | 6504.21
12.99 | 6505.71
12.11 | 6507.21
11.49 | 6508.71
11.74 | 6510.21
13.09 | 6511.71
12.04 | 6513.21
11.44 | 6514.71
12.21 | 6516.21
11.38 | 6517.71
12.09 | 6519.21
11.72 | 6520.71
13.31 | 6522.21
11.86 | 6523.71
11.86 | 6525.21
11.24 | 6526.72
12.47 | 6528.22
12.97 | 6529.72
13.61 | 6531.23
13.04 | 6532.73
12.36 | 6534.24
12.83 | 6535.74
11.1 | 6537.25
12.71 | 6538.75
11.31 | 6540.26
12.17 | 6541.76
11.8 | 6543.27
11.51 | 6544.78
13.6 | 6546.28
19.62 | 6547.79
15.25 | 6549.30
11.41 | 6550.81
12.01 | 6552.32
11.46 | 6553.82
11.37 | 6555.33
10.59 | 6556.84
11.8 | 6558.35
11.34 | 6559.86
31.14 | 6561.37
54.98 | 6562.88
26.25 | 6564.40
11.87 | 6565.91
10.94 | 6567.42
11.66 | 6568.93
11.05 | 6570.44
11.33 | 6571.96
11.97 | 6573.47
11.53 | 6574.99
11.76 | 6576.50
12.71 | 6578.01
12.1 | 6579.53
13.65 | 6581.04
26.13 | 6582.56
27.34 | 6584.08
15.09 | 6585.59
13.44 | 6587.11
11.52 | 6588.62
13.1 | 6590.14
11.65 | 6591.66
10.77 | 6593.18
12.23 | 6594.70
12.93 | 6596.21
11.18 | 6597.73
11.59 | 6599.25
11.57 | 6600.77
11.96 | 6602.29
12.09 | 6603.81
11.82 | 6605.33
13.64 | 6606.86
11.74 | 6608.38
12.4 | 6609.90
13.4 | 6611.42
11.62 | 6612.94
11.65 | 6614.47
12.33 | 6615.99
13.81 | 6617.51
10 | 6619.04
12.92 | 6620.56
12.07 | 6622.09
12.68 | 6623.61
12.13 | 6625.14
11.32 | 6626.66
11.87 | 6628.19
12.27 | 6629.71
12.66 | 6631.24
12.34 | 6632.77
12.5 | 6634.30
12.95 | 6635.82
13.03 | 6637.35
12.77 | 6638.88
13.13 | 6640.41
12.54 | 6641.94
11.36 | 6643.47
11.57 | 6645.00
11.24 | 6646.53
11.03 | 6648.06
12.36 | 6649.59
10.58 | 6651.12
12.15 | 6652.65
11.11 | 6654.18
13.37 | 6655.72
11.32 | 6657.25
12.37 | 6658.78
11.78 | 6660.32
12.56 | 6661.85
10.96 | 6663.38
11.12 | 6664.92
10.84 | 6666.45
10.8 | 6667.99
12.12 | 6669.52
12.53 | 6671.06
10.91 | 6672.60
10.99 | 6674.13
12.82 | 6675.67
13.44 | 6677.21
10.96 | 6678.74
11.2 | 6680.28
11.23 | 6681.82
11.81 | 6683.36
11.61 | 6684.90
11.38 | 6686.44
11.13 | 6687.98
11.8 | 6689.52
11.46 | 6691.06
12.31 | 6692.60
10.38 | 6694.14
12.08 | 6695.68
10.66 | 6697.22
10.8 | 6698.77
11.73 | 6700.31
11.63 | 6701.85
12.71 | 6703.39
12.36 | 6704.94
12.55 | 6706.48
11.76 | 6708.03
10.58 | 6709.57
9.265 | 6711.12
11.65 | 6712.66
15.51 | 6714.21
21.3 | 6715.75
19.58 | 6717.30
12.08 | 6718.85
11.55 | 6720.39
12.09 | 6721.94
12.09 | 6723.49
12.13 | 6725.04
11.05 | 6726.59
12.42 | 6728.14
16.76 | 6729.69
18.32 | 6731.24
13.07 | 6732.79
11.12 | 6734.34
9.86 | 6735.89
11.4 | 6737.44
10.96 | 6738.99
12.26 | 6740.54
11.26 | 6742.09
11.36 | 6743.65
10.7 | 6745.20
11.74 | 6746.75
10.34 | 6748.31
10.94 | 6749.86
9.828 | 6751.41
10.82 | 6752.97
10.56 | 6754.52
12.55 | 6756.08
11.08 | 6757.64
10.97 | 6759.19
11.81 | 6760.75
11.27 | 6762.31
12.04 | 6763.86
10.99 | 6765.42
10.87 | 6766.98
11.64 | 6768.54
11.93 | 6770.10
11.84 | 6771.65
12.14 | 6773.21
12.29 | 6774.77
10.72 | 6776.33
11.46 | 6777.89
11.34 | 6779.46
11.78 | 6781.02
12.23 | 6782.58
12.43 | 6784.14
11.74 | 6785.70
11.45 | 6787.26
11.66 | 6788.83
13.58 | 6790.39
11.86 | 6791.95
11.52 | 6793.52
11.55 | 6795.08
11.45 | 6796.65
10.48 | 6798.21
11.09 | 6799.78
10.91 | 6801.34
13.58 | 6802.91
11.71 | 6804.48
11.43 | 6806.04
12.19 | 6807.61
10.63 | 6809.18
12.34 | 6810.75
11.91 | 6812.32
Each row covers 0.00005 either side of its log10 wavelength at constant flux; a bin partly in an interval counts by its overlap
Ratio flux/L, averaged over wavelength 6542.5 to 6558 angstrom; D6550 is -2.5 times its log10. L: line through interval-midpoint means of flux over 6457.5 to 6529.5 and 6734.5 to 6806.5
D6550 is -0.08 mag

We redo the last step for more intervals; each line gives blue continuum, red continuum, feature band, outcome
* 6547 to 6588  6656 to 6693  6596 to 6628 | 0.183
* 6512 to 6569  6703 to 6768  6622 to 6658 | 0.098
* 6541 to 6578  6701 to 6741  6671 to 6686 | 0.159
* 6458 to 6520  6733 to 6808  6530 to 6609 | -0.206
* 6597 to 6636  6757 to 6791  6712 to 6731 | -0.193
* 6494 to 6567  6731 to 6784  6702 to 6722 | -0.117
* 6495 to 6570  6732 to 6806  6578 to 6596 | -0.144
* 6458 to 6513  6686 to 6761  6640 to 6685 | 0.033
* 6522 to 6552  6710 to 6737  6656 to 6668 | 0.144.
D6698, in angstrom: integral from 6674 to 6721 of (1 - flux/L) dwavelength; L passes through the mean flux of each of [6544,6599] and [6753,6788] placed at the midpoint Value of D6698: 2.2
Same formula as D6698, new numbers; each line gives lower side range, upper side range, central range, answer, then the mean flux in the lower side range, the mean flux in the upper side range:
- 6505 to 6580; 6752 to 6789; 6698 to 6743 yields -2.7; 13.7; 11.6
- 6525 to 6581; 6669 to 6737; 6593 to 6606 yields 1.8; 14.3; 12.4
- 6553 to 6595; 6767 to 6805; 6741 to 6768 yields 2.6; 15.8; 11.7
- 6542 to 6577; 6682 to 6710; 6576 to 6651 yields 6.0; 15.5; 11.6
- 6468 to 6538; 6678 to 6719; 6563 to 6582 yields -3.9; 12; 12.3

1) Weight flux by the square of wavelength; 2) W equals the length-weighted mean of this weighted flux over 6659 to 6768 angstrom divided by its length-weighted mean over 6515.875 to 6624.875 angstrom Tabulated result 0.9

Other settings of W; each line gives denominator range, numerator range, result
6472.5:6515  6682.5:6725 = 1.12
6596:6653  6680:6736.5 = 1.06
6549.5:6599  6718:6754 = 0.82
